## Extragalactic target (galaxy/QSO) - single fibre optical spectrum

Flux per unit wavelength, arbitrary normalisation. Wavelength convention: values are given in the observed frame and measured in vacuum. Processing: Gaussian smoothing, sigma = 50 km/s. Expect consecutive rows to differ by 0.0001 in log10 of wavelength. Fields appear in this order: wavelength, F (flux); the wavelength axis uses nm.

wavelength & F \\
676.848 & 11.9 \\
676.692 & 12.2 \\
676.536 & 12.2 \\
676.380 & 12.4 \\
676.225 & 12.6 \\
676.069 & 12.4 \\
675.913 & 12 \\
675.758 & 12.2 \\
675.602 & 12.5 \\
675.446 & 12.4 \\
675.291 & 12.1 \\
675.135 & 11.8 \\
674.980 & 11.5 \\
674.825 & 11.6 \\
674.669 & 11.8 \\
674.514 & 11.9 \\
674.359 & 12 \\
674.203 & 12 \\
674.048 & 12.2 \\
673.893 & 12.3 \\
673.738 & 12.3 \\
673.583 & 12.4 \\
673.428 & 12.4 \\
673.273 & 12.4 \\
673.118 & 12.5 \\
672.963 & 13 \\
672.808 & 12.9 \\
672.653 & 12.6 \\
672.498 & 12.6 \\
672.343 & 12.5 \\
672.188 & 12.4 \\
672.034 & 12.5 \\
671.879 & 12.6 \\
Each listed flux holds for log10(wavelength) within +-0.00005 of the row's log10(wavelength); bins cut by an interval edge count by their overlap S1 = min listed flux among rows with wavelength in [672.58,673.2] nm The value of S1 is 12.5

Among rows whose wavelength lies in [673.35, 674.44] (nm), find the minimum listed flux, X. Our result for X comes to 12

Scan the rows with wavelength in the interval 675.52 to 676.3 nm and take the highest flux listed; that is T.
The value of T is 12.6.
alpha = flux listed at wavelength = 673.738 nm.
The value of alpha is 12.3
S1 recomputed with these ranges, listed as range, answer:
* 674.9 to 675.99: 11.5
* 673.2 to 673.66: 12.4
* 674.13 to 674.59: 11.9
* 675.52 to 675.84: 12.2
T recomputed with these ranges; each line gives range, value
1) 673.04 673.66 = 12.5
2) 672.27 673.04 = 13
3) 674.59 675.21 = 11.8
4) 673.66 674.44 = 12.3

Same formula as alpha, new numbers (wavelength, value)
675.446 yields 12.4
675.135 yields 11.8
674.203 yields 12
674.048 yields 12.2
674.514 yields 11.9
